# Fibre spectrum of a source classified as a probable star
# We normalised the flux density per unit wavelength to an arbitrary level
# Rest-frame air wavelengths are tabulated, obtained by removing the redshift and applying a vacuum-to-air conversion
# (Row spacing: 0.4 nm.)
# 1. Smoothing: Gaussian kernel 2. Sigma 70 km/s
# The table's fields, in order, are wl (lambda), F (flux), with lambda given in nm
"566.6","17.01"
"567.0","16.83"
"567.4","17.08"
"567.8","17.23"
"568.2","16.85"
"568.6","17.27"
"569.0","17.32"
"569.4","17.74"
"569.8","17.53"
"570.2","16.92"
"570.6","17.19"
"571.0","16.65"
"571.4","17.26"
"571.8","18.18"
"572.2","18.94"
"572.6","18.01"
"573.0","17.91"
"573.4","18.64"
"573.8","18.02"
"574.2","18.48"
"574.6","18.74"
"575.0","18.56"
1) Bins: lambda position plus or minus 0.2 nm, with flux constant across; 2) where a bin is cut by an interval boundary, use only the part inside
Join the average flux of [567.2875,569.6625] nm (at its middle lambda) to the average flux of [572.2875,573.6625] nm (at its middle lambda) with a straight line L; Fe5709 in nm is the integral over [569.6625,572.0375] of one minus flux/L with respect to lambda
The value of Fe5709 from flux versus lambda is 0.06 nm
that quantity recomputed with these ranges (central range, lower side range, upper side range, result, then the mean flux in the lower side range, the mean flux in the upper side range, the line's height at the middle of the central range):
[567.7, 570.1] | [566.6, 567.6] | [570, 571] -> -0.05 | 17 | 17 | 17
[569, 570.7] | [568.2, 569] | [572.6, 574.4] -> 0.01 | 17.2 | 18.2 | 17.4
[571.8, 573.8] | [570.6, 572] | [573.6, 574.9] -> -0.05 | 17.3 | 18.4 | 17.9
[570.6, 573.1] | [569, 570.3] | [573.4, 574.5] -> 0.02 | 17.4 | 18.4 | 17.9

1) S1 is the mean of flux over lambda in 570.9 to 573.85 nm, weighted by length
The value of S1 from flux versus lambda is 18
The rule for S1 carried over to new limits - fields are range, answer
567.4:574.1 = 17.6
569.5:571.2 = 17.1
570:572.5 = 17.5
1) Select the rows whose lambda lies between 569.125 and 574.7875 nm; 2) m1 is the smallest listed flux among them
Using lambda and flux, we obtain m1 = 16.65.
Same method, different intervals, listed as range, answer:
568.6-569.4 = 17.27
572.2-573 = 17.91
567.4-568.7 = 16.85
